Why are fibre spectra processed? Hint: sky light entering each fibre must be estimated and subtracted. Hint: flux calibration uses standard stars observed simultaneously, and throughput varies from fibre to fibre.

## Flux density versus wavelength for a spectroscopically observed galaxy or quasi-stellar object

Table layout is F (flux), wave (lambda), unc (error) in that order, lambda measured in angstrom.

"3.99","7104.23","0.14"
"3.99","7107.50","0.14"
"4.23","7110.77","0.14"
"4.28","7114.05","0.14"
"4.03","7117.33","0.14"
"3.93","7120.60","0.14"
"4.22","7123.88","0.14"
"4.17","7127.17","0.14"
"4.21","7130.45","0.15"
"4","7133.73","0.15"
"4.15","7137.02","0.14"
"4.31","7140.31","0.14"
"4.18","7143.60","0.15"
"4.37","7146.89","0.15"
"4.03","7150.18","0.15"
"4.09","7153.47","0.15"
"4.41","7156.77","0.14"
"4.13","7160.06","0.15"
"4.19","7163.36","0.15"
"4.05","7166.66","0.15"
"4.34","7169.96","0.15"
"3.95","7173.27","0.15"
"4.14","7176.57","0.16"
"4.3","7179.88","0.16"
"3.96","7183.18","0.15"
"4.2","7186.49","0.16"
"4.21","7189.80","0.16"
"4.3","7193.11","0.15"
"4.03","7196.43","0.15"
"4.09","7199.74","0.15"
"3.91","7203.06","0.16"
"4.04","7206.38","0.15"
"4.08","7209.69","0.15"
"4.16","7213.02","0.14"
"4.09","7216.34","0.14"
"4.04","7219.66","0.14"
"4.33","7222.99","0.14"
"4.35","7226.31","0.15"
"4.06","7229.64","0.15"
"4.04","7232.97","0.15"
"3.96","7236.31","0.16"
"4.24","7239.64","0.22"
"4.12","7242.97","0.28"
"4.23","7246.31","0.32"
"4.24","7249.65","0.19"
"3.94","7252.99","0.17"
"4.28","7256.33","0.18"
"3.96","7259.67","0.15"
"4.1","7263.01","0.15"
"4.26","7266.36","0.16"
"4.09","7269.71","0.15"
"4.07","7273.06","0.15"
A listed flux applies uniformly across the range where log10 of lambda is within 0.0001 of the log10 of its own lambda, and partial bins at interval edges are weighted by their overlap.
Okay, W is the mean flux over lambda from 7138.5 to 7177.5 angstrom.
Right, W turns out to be 4.18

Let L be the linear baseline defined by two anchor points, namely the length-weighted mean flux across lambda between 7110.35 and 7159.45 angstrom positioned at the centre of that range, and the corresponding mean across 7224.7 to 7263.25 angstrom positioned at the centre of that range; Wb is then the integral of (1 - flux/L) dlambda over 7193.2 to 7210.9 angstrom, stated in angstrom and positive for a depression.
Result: 0.4 angstrom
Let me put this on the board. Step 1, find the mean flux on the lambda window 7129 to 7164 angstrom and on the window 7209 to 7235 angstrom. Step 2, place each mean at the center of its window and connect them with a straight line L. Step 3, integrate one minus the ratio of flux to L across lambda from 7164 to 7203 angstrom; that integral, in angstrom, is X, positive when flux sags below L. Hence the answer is 0.29 angstrom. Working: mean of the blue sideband 4.19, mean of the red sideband 4.14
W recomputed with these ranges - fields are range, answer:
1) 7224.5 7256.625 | 4.14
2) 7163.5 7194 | 4.16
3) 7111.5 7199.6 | 4.16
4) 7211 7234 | 4.15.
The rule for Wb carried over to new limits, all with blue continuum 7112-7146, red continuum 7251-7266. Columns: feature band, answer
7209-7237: -0.2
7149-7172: -0.2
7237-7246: -0.1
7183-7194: -0.2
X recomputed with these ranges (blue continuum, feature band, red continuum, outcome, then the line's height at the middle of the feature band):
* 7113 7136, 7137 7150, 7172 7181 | -0.4 angstrom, 4.12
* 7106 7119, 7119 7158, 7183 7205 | -0.4 angstrom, 4.13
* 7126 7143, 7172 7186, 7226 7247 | 0.2 angstrom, 4.15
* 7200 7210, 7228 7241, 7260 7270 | 0.0 angstrom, 4.07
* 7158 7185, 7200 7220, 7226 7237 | 0.2 angstrom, 4.1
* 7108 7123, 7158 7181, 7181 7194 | 0.0 angstrom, 4.15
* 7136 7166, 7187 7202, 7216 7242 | 0.1 angstrom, 4.17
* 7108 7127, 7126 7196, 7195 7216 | -1.4 angstrom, 4.09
